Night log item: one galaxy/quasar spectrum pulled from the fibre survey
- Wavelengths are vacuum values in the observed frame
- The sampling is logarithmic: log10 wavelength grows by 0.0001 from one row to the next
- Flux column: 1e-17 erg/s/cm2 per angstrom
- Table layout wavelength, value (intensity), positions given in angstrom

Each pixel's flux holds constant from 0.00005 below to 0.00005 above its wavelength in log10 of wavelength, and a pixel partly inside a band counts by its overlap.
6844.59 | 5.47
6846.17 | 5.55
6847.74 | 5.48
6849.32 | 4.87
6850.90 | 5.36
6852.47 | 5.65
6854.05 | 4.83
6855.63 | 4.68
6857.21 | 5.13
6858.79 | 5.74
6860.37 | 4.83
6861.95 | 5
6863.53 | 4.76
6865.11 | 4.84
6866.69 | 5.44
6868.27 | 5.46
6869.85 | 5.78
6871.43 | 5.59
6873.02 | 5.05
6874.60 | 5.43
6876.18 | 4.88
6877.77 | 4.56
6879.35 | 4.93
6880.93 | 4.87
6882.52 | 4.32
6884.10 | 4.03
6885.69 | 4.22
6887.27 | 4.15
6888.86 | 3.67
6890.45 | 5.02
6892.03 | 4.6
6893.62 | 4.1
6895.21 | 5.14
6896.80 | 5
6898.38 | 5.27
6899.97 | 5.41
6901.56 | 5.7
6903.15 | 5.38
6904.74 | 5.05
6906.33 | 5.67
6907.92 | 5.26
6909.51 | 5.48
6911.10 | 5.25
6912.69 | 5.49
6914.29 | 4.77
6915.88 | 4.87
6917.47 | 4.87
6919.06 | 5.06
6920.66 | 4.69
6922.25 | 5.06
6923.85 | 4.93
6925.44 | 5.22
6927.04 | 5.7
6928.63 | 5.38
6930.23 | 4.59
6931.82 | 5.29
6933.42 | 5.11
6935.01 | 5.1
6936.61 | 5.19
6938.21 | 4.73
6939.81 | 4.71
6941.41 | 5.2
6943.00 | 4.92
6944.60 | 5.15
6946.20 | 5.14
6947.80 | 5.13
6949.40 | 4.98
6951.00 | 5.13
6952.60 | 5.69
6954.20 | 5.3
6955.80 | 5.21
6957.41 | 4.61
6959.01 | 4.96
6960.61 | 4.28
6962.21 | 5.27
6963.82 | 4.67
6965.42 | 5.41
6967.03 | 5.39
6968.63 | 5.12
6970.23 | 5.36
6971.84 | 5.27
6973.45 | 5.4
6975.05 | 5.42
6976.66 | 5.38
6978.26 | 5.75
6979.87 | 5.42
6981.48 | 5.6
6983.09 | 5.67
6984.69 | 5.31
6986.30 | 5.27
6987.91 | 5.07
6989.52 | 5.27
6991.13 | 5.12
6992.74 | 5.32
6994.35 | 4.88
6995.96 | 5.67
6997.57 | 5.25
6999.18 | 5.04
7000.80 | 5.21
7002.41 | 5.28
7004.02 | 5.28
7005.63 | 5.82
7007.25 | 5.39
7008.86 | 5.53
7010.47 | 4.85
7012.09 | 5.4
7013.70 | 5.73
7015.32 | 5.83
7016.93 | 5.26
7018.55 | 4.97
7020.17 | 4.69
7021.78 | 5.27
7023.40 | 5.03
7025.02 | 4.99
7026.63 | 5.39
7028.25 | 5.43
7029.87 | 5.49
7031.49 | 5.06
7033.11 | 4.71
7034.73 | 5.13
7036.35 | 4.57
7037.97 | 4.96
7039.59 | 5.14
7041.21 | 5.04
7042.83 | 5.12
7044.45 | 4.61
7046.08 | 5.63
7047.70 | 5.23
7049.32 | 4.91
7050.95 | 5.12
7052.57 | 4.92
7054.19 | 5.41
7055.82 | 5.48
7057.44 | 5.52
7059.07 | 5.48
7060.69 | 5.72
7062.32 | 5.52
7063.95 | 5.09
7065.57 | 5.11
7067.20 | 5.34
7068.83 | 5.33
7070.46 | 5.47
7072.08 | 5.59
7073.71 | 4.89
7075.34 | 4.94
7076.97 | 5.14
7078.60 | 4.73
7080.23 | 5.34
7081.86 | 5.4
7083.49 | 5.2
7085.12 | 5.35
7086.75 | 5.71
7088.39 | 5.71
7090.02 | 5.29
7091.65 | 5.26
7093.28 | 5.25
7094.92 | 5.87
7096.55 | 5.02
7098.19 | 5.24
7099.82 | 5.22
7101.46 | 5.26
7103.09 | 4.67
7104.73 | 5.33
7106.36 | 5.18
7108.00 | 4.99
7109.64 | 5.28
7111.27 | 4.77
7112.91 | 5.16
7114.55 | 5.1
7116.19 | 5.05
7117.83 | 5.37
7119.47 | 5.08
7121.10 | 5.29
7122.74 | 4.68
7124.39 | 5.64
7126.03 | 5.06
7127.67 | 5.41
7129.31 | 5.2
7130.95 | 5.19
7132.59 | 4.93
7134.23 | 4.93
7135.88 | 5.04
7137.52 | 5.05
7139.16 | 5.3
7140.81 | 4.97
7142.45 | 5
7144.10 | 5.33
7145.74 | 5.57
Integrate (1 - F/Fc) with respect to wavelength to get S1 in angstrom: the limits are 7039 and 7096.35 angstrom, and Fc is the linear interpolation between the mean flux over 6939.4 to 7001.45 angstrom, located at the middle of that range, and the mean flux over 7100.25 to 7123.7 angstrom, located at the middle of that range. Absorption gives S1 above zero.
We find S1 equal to -1.7 angstrom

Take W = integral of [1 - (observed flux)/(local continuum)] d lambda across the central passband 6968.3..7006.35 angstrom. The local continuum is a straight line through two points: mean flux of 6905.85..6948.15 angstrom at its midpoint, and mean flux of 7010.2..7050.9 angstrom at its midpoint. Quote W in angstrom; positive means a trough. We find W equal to -1.61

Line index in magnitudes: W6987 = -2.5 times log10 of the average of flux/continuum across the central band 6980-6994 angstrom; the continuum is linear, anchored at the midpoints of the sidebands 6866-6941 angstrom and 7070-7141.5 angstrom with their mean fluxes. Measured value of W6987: -0.05 mag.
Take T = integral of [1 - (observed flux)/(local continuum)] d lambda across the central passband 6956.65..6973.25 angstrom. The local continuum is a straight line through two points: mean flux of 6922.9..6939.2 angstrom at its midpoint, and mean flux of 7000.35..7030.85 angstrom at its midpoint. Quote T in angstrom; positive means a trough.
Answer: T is 0.5 angstrom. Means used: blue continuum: 5.12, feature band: 5.05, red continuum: 5.31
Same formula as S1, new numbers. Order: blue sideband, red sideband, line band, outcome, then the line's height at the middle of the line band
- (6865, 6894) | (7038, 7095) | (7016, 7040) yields 0.45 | 5.17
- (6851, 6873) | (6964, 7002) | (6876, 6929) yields 3.11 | 5.25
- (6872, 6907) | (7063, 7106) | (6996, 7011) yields -0.70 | 5.09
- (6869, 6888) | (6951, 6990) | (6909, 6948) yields -0.18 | 5.06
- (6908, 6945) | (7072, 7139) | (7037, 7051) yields 0.20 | 5.15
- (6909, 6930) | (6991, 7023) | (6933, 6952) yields 0.42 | 5.16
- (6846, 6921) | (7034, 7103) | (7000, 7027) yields -0.59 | 5.17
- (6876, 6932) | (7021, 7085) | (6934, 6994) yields -1.71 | 5.04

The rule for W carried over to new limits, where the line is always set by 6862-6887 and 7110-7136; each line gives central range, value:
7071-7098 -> -1.06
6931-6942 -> -0.14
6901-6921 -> -0.98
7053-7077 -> -1.21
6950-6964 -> -0.09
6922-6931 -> -0.33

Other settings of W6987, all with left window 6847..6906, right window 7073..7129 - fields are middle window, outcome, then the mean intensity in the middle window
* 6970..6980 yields -0.073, 5.43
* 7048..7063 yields -0.037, 5.34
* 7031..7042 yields 0.043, 4.94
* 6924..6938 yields -0.028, 5.17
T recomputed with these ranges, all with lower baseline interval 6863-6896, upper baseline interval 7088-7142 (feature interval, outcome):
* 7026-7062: -0.9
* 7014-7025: -0.4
